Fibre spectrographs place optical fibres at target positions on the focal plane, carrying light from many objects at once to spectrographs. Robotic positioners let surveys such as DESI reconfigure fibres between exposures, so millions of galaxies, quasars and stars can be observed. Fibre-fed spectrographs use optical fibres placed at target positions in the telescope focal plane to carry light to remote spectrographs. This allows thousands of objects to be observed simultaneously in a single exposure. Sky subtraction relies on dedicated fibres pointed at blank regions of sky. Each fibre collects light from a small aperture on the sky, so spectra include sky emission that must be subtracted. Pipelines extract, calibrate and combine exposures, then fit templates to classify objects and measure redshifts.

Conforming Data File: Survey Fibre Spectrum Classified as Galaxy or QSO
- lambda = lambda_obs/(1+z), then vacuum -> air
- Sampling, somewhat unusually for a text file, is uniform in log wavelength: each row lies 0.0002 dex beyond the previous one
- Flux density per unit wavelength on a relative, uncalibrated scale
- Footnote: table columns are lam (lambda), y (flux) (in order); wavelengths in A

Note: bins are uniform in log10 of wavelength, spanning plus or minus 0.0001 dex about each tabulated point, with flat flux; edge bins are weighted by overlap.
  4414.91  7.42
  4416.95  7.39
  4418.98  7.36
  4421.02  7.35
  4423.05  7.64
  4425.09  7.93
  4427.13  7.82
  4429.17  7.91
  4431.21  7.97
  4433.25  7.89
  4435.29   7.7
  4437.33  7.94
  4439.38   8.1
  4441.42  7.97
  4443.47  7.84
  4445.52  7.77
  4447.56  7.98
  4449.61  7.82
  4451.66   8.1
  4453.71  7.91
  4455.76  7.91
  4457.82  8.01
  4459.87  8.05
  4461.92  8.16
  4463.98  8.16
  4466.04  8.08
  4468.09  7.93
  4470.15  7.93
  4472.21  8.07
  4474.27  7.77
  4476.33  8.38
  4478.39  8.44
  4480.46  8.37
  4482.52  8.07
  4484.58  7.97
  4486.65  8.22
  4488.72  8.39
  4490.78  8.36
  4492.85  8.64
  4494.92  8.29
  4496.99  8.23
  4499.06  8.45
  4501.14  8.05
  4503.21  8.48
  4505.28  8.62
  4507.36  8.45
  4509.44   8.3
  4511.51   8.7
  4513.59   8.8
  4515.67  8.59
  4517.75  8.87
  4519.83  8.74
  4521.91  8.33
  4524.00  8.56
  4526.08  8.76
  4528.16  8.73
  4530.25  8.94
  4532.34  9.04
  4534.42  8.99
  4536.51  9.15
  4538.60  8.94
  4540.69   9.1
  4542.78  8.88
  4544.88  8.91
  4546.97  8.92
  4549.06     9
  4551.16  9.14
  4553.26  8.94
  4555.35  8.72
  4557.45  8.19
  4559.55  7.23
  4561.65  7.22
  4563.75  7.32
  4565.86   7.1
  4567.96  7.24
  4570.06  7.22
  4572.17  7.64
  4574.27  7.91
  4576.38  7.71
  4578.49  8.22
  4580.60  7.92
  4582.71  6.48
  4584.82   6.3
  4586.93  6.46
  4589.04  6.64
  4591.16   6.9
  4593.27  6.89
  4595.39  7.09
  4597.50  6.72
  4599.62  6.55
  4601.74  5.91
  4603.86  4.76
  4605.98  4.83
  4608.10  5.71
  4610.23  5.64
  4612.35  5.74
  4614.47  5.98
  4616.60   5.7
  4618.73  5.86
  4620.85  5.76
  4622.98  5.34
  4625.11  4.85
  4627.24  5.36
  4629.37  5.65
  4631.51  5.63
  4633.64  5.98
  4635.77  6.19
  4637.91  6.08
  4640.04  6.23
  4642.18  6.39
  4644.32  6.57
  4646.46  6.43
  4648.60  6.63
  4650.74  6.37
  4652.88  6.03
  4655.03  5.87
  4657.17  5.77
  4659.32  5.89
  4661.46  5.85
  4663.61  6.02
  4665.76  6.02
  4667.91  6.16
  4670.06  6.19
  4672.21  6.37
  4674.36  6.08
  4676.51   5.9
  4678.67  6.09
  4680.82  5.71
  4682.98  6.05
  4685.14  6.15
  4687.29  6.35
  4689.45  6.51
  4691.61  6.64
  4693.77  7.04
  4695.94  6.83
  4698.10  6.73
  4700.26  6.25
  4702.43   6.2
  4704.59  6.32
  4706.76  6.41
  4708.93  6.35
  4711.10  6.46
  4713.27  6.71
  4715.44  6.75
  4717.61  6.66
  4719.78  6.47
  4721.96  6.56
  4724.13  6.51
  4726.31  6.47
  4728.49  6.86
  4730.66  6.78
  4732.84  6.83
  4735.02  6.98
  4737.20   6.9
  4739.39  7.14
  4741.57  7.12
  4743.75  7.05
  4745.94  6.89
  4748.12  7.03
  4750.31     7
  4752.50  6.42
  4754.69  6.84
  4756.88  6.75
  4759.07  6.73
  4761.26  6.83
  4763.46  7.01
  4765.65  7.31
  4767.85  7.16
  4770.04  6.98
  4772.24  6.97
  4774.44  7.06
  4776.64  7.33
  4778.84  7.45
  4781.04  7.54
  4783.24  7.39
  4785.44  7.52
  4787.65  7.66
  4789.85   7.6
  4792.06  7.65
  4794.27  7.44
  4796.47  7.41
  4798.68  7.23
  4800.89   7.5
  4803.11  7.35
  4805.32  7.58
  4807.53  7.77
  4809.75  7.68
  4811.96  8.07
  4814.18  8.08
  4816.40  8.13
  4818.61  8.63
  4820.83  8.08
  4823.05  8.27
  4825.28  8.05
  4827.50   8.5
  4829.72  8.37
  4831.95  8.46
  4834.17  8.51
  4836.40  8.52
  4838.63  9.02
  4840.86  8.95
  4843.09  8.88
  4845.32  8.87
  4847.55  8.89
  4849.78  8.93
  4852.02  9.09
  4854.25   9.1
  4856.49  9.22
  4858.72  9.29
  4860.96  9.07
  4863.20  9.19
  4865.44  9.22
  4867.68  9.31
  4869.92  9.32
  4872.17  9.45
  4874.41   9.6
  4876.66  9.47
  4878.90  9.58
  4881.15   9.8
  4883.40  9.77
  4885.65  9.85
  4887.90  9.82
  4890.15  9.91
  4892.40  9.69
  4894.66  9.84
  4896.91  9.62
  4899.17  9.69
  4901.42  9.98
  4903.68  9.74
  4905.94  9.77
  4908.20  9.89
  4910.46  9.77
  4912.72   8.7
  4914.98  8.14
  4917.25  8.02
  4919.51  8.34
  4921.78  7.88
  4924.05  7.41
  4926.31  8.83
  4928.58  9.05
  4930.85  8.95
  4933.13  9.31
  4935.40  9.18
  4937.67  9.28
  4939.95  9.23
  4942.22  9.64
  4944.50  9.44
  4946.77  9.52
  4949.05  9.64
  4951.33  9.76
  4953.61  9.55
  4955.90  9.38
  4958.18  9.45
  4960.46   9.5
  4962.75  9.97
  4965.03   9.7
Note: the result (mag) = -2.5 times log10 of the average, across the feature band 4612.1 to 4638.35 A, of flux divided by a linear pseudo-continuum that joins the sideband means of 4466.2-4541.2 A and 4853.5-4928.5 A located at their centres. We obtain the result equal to 0.46 mag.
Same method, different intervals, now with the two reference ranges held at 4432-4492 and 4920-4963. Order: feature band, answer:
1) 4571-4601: 0.18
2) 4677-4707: 0.33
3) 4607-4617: 0.41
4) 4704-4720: 0.30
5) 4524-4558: -0.08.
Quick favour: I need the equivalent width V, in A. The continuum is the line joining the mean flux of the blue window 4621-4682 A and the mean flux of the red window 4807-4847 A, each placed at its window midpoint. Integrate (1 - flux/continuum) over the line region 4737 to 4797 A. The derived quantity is 3.3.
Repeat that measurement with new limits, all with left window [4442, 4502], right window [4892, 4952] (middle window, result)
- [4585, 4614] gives 7.8 A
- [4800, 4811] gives 1.6 A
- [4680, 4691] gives 3.1 A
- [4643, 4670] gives 7.6 A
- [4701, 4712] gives 3.0 A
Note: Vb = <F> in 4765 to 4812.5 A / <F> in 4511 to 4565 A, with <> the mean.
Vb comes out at 0.86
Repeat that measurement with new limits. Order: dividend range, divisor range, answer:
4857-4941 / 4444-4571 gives 1.11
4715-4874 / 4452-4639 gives 1.02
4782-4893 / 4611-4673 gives 1.45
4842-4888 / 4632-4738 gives 1.46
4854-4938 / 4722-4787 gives 1.32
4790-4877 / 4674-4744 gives 1.30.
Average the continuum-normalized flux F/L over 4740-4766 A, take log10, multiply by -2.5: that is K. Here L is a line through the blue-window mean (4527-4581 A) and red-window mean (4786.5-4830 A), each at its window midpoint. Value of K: 0.15 mag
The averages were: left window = 8.32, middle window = 6.91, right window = 7.84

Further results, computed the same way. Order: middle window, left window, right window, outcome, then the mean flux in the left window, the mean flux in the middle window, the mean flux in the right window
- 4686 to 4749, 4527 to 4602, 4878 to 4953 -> 0.26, 7.86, 6.68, 9.3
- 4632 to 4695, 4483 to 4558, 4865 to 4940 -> 0.39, 8.65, 6.19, 9.28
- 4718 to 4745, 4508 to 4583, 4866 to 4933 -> 0.29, 8.36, 6.8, 9.28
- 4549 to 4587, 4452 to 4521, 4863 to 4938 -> 0.11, 8.28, 7.68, 9.28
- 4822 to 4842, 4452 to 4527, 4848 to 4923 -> 0.08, 8.3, 8.51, 9.33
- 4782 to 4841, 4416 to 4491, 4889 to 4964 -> 0.13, 7.96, 7.96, 9.28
